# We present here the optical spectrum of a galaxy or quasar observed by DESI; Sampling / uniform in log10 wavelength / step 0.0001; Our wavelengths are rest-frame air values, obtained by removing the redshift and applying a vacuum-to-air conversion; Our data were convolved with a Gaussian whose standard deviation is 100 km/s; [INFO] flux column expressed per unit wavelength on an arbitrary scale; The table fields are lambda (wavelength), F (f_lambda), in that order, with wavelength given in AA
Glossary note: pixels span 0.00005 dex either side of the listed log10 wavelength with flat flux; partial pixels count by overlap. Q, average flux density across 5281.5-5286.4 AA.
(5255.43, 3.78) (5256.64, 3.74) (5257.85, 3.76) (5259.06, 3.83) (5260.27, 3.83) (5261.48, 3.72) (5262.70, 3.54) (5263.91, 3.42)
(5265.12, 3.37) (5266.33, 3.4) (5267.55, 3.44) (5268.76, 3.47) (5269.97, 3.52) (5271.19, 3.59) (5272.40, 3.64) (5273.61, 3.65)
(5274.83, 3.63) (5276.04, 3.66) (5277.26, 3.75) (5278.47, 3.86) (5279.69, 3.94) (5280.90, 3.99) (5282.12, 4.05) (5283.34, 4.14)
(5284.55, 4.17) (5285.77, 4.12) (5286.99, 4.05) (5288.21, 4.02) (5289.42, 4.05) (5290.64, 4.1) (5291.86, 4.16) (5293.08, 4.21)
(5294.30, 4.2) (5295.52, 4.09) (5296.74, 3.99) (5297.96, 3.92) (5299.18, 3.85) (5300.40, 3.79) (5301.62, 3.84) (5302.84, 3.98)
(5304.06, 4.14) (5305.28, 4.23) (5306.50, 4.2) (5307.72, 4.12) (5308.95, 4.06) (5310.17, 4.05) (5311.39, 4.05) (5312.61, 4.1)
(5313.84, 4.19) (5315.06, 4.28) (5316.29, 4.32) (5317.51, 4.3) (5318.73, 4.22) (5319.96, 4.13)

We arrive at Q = 4.11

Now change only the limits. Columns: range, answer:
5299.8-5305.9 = 4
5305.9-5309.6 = 4.12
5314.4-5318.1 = 4.3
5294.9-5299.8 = 3.96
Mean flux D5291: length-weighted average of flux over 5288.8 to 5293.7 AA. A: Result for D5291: 4.13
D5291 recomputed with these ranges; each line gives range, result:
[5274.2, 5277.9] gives 3.68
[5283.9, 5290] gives 4.09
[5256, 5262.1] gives 3.77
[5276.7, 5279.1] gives 3.81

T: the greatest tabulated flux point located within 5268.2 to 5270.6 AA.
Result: 3.52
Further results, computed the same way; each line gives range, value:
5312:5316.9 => 4.32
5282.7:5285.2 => 4.17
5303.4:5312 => 4.23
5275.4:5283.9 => 4.14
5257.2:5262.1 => 3.83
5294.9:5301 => 4.09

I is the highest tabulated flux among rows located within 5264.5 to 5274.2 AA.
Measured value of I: 3.65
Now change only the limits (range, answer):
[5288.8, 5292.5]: 4.16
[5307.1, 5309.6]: 4.12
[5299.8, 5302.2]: 3.84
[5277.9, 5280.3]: 3.94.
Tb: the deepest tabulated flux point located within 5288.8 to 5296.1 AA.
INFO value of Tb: 4.05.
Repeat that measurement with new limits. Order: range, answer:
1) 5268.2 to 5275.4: 3.47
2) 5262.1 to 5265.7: 3.37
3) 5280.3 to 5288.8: 3.99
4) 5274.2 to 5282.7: 3.63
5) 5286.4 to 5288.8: 4.02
